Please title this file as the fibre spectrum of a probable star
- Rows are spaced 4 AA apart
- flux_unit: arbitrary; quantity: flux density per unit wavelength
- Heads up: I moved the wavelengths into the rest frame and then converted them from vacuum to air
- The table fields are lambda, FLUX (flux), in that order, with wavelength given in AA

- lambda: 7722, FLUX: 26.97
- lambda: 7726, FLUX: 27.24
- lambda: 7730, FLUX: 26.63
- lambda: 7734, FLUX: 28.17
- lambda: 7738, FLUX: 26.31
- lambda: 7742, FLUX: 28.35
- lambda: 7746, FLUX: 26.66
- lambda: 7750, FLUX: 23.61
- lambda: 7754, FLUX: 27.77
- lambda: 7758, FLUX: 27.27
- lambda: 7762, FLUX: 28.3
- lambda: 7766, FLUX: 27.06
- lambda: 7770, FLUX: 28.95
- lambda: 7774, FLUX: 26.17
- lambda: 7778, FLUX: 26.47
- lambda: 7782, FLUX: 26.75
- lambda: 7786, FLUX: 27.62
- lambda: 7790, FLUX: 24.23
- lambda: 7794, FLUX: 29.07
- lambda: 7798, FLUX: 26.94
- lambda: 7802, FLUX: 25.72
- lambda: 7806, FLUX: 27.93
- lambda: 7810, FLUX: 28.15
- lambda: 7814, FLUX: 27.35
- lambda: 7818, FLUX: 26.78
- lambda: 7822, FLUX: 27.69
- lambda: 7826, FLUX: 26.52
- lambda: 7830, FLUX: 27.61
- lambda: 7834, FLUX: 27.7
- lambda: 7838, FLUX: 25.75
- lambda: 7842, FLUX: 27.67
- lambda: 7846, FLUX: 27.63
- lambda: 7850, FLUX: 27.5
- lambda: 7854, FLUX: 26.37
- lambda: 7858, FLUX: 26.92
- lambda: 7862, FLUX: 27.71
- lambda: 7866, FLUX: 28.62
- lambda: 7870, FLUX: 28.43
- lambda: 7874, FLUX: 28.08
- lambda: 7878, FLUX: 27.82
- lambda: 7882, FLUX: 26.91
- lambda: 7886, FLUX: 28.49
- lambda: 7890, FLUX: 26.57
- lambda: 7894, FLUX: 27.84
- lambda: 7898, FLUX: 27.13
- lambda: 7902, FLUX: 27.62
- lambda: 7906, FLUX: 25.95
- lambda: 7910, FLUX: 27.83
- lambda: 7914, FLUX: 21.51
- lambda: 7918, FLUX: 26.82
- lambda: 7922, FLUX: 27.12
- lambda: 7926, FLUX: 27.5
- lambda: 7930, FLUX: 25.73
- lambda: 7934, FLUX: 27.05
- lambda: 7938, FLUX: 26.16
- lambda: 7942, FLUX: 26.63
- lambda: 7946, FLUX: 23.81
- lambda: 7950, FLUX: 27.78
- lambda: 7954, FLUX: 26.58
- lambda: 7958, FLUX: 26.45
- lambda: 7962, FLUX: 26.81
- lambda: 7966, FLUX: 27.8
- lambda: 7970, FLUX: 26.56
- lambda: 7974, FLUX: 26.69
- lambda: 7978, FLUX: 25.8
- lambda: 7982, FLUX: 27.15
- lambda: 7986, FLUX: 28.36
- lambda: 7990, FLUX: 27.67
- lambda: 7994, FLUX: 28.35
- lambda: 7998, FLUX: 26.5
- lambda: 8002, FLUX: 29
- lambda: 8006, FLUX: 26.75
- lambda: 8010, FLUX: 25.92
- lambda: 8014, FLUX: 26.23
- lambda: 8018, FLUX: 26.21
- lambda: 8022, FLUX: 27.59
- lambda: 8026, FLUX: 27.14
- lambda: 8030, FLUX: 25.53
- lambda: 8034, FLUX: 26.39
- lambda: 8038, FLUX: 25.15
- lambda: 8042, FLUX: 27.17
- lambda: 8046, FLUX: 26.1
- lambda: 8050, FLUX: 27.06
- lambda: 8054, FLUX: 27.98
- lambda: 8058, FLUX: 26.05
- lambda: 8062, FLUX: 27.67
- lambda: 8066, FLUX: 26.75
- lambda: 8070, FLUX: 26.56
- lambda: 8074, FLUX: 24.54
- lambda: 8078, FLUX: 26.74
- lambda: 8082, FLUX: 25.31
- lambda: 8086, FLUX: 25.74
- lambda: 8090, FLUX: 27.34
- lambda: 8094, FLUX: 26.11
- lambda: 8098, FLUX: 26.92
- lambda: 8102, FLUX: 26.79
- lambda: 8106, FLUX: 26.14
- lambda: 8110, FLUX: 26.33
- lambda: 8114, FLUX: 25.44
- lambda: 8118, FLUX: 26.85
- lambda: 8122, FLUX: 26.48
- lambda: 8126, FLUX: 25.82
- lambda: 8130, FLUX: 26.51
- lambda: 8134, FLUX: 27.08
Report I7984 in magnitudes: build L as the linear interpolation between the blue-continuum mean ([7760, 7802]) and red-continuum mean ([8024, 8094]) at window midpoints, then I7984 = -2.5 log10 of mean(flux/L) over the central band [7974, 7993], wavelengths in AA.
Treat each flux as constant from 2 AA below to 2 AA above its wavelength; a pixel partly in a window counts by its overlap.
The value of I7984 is -0.03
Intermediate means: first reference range 27.1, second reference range 26.4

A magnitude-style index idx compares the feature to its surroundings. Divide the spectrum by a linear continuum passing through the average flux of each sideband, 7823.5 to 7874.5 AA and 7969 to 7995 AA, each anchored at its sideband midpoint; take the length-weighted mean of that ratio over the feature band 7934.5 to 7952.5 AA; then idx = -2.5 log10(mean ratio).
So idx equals 0.04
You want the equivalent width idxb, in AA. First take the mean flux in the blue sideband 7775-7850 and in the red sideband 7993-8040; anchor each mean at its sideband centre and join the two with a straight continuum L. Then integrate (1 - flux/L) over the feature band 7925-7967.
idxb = 0.48 AA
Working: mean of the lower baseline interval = 27.1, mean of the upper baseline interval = 26.7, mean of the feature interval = 26.5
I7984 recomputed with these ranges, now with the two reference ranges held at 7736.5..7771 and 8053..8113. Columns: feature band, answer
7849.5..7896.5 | -0.030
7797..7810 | -0.002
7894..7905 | -0.021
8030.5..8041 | 0.027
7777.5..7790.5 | 0.023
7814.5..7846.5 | -0.009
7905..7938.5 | 0.023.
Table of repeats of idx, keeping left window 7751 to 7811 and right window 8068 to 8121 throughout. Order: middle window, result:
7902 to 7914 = 0.027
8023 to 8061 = -0.008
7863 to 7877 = -0.055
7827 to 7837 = -0.014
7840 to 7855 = -0.016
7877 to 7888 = -0.035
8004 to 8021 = 0.004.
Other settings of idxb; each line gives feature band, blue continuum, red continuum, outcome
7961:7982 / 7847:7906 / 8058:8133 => 0.19 AA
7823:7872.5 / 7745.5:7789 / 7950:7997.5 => -0.71 AA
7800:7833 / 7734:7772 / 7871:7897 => 0.21 AA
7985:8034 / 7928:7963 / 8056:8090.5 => -1.42 AA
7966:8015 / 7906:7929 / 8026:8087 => -1.66 AA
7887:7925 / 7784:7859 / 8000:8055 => 0.54 AA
